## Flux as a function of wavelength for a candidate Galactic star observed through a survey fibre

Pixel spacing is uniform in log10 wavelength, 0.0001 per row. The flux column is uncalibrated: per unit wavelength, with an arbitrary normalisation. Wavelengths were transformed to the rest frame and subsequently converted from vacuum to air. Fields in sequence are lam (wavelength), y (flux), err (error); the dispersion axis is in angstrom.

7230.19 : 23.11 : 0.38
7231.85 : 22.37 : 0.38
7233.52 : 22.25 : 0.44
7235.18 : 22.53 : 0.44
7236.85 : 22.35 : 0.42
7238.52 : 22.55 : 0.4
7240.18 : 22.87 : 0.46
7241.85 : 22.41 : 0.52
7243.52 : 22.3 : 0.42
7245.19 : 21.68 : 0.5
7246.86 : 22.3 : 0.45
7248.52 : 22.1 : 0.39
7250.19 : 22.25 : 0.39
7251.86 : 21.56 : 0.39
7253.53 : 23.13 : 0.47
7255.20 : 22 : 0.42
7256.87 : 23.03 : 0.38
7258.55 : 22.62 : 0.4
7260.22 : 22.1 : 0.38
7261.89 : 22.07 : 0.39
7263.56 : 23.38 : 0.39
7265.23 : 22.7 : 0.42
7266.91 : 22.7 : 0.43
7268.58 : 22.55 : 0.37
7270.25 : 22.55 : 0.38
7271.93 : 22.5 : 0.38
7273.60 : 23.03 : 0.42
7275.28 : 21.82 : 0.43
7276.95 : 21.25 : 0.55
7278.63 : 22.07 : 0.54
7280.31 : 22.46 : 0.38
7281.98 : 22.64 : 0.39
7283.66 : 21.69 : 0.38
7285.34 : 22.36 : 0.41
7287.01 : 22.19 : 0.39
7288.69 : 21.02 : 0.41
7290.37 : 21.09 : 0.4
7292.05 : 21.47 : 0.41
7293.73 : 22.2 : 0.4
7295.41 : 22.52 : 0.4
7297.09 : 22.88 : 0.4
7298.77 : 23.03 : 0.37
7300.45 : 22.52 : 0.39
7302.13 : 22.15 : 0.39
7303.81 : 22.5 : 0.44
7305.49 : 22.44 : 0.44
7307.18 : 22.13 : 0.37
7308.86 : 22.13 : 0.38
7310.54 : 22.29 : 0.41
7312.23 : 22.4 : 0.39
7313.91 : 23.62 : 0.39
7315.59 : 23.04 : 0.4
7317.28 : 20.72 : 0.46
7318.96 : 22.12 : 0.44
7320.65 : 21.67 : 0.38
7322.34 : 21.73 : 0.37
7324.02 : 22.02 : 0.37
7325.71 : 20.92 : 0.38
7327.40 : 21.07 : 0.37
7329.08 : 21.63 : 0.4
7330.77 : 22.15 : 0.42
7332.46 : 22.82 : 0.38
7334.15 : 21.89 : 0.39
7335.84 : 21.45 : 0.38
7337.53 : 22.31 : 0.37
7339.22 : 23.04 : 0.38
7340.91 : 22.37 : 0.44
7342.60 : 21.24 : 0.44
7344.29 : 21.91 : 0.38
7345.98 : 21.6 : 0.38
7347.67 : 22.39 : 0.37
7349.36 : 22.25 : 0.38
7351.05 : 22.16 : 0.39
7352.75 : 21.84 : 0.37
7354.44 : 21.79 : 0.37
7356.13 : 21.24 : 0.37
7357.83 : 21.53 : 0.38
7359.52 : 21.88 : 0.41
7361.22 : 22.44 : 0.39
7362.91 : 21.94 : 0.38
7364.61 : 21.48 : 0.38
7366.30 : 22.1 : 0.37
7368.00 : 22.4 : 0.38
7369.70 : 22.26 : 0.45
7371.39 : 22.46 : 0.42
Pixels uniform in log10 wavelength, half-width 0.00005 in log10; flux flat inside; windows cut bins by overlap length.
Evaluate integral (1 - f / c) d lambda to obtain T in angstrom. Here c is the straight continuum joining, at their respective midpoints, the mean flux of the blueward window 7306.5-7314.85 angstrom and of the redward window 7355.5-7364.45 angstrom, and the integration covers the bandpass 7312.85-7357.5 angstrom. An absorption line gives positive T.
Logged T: 0.4 angstrom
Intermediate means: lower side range 22.5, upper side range 21.8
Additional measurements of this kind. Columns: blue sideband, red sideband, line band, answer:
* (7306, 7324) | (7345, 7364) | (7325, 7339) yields 0.1 angstrom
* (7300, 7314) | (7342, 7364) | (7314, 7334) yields 0.3 angstrom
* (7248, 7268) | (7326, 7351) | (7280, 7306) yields 0.1 angstrom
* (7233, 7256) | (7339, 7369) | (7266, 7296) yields 0.1 angstrom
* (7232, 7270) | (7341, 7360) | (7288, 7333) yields 0.0 angstrom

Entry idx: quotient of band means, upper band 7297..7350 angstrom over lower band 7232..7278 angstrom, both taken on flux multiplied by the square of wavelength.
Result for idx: 1.01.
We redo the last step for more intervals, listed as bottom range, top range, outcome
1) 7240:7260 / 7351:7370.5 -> 1.01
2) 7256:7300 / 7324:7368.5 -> 1.00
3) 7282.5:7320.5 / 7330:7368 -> 1.00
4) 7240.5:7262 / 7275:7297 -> 0.99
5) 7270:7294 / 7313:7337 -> 1.01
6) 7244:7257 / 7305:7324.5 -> 1.02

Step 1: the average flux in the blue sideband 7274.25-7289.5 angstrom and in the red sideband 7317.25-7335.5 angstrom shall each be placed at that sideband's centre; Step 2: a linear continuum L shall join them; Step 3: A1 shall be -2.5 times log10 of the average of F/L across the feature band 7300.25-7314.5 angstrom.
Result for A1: -0.03 mag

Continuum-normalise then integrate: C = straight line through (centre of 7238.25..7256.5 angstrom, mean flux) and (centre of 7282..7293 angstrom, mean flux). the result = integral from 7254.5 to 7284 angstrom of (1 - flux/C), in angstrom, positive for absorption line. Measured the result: -0.6 angstrom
